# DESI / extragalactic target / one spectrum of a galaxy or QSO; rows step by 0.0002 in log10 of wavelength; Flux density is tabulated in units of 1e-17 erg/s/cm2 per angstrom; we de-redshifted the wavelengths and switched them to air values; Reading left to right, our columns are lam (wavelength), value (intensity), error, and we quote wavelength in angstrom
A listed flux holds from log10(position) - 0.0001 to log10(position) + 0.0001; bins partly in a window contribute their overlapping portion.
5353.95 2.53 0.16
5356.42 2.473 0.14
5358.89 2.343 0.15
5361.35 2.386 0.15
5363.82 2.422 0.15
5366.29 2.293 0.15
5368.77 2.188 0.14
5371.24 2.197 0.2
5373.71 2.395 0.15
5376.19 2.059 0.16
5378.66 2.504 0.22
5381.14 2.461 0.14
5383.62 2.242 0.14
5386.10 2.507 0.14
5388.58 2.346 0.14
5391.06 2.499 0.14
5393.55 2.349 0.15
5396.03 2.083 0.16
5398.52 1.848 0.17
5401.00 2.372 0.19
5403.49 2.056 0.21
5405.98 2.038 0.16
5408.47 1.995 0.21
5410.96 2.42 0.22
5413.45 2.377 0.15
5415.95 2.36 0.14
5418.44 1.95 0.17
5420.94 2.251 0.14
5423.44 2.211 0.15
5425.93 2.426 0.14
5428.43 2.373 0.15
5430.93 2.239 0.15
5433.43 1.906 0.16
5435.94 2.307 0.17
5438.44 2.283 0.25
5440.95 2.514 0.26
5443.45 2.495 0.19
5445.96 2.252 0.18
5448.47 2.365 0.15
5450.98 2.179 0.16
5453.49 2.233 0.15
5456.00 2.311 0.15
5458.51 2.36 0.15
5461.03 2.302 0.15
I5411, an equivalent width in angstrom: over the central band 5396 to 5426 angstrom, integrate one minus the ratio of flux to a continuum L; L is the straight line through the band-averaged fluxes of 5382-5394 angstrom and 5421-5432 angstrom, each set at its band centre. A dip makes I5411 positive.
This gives 2.1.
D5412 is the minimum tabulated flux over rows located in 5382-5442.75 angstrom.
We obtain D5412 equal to 1.848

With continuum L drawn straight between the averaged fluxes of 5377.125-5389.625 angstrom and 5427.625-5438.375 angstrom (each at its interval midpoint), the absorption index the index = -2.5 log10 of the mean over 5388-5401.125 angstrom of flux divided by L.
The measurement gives 0.06 mag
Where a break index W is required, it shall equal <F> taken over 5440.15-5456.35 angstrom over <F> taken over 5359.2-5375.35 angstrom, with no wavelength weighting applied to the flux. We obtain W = 1.01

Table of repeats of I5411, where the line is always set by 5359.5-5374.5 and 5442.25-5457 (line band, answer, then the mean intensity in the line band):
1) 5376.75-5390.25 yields -0.5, 2.4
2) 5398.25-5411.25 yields 1.1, 2.12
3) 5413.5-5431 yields 0.3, 2.27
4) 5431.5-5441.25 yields 0.3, 2.22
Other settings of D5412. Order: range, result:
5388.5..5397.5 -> 2.083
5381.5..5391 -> 2.242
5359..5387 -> 2.059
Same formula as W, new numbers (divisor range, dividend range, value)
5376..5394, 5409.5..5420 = 0.95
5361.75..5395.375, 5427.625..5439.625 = 0.95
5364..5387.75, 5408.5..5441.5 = 0.97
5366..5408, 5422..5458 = 1.02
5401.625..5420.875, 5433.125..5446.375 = 1.06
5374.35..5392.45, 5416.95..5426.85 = 0.93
